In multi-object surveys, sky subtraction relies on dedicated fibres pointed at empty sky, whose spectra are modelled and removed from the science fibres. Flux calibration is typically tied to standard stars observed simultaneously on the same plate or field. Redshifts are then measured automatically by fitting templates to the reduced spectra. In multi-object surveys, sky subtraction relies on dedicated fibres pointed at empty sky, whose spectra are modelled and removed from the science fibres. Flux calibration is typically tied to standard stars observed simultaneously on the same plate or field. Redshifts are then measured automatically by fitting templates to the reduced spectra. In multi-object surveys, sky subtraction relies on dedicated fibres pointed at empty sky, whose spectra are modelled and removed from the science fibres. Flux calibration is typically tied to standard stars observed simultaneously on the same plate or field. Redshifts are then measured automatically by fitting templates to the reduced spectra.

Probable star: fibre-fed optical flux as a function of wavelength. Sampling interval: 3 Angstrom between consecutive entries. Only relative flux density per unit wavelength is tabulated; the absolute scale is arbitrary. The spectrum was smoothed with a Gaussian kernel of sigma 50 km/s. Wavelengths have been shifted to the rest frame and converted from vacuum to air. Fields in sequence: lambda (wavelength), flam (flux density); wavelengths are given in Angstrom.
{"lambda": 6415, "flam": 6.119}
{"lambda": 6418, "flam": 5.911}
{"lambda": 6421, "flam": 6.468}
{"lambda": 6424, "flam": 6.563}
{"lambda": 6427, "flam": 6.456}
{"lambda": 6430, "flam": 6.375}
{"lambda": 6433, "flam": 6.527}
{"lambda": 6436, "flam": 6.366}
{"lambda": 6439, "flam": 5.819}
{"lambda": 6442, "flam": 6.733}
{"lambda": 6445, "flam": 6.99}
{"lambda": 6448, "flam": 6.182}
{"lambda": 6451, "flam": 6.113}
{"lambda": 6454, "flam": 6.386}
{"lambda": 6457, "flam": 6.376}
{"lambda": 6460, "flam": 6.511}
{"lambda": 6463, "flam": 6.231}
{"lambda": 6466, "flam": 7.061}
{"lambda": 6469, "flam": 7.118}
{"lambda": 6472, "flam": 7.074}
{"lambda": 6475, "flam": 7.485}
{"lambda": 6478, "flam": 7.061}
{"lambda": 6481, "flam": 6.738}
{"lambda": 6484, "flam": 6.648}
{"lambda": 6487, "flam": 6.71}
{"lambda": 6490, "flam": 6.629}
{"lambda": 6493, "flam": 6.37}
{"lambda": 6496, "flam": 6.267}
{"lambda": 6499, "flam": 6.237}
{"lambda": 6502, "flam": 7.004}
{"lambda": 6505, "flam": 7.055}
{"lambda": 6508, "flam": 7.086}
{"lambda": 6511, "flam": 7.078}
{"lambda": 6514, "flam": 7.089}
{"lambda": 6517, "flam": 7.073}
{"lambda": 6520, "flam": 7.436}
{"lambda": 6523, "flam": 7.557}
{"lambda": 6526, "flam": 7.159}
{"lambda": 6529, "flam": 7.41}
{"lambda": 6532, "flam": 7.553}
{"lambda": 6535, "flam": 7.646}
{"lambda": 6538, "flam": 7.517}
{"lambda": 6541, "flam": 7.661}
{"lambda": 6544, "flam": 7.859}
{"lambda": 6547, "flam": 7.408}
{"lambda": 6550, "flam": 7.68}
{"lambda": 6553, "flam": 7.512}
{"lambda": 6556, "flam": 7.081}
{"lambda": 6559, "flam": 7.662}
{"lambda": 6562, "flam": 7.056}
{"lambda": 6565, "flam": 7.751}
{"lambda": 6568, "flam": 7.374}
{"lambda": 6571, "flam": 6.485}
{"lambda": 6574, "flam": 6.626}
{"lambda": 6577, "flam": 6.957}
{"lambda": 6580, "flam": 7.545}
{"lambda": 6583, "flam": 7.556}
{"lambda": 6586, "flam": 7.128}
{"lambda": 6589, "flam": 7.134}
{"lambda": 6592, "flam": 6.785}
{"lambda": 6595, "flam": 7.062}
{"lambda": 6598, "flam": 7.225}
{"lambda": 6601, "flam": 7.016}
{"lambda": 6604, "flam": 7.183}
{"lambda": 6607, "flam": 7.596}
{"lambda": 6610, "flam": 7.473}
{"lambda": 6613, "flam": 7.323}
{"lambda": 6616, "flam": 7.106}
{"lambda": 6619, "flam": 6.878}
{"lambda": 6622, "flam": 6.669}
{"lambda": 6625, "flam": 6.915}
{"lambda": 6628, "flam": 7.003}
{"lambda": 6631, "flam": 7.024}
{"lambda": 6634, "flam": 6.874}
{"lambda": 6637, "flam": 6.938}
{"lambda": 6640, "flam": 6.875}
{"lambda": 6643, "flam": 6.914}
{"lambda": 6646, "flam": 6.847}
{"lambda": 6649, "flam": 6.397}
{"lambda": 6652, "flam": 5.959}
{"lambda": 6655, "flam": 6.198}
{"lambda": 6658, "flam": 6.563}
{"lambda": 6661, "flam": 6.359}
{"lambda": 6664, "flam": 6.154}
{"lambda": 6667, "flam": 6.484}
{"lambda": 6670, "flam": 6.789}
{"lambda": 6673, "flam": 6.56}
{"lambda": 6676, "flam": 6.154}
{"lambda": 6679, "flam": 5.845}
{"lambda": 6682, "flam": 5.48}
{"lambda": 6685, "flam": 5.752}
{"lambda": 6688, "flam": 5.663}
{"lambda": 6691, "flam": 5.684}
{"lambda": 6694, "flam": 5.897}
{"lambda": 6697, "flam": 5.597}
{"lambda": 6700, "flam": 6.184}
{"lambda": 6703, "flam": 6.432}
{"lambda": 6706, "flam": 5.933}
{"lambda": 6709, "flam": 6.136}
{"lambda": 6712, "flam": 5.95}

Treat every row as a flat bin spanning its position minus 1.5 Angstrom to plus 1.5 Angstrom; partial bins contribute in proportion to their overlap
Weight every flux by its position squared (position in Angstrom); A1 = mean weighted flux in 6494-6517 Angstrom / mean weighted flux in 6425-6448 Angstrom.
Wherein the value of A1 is 1.08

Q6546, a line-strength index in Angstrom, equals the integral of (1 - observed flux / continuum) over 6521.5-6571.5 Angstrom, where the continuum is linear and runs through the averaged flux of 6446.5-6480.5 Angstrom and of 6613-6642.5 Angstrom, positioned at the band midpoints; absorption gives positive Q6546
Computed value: -4.7 Angstrom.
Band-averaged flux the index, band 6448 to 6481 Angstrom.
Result 6.72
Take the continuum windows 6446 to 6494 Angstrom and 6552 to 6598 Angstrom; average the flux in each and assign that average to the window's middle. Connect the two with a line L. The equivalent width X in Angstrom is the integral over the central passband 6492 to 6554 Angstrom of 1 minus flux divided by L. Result -2.6 Angstrom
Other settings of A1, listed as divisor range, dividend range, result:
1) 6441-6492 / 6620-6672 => 1.05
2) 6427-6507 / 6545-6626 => 1.13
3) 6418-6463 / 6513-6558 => 1.20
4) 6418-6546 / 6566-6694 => 1.03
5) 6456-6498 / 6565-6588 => 1.09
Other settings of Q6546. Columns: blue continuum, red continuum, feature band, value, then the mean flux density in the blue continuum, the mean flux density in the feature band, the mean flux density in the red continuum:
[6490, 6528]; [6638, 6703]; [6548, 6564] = -1.6 Angstrom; 6.94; 7.41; 6.22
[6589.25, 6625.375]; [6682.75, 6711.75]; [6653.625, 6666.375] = 0.1 Angstrom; 7.11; 6.33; 5.91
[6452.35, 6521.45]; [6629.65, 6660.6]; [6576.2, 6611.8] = -2.8 Angstrom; 6.81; 7.23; 6.65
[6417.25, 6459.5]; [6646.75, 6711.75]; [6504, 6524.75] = -3.0 Angstrom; 6.39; 7.2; 6.11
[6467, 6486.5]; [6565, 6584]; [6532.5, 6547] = -1.1 Angstrom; 7.01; 7.64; 7.13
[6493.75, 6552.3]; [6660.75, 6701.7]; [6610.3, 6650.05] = -3.1 Angstrom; 7.24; 6.93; 6.04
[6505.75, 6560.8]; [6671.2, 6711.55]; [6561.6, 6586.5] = -0.5 Angstrom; 7.41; 7.17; 5.95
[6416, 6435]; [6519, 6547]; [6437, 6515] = 2.5 Angstrom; 6.38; 6.69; 7.53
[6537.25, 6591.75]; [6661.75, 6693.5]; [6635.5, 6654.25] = -0.6 Angstrom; 7.32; 6.64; 6.06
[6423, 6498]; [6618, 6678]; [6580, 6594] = -1.2 Angstrom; 6.59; 7.19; 6.62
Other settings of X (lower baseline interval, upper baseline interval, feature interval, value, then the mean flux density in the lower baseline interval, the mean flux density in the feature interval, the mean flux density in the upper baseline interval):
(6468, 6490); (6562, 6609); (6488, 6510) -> 1.0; 6.95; 6.67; 7.16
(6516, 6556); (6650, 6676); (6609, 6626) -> -0.7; 7.49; 7.05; 6.37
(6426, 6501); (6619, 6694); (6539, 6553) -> -2.4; 6.58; 7.63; 6.42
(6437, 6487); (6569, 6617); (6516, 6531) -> -1.0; 6.66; 7.34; 7.14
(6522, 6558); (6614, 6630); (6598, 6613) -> -0.6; 7.51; 7.31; 6.93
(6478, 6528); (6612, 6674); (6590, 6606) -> -0.7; 6.89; 7.07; 6.7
